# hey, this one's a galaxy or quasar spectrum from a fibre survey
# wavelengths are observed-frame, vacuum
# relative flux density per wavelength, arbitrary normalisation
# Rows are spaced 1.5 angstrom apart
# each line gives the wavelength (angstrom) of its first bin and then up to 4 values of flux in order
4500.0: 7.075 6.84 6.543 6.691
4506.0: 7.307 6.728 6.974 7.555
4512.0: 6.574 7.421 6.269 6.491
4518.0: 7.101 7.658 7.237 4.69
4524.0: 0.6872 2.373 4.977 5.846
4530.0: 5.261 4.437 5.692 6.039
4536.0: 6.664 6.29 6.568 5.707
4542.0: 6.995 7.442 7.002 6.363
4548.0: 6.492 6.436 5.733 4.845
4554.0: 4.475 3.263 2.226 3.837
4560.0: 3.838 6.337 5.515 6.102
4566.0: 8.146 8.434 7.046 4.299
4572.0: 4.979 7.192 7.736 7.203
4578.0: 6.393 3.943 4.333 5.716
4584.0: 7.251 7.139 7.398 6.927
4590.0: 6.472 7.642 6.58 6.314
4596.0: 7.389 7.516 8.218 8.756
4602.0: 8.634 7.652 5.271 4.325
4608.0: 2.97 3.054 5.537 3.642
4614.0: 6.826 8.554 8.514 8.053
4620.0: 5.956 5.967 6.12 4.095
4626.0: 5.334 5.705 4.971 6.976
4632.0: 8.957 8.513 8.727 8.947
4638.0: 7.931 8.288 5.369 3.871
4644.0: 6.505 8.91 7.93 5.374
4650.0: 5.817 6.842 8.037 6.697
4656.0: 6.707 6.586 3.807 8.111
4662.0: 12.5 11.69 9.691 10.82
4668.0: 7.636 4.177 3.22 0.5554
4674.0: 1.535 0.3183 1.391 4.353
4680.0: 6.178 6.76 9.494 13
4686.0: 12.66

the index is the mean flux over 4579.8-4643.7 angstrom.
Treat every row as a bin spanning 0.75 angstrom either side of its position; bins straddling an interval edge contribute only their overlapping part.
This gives 6.56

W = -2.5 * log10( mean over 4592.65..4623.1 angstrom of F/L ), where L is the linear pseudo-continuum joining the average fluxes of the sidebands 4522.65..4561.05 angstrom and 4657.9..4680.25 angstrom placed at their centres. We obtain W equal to -0.18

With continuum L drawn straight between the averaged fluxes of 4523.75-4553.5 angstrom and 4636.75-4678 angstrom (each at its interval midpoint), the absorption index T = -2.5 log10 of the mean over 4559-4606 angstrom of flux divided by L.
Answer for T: -0.12 mag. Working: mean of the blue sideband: 5.67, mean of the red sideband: 6.33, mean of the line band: 6.63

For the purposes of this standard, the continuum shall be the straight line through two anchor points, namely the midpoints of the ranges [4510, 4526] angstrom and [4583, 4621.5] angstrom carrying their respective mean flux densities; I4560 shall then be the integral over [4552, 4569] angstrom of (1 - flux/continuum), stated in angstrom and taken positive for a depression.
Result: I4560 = 2.7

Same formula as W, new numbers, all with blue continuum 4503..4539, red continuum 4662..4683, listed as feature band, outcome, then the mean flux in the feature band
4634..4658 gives -0.23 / 7.05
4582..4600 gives -0.21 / 7.09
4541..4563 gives 0.10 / 5.39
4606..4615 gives 0.27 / 4.51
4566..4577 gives -0.16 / 6.79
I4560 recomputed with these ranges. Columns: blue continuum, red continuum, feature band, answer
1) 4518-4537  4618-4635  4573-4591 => -1.7 angstrom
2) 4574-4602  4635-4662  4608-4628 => 3.2 angstrom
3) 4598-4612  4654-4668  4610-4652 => 2.7 angstrom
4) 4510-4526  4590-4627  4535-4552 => -1.4 angstrom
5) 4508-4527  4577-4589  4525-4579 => 2.1 angstrom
